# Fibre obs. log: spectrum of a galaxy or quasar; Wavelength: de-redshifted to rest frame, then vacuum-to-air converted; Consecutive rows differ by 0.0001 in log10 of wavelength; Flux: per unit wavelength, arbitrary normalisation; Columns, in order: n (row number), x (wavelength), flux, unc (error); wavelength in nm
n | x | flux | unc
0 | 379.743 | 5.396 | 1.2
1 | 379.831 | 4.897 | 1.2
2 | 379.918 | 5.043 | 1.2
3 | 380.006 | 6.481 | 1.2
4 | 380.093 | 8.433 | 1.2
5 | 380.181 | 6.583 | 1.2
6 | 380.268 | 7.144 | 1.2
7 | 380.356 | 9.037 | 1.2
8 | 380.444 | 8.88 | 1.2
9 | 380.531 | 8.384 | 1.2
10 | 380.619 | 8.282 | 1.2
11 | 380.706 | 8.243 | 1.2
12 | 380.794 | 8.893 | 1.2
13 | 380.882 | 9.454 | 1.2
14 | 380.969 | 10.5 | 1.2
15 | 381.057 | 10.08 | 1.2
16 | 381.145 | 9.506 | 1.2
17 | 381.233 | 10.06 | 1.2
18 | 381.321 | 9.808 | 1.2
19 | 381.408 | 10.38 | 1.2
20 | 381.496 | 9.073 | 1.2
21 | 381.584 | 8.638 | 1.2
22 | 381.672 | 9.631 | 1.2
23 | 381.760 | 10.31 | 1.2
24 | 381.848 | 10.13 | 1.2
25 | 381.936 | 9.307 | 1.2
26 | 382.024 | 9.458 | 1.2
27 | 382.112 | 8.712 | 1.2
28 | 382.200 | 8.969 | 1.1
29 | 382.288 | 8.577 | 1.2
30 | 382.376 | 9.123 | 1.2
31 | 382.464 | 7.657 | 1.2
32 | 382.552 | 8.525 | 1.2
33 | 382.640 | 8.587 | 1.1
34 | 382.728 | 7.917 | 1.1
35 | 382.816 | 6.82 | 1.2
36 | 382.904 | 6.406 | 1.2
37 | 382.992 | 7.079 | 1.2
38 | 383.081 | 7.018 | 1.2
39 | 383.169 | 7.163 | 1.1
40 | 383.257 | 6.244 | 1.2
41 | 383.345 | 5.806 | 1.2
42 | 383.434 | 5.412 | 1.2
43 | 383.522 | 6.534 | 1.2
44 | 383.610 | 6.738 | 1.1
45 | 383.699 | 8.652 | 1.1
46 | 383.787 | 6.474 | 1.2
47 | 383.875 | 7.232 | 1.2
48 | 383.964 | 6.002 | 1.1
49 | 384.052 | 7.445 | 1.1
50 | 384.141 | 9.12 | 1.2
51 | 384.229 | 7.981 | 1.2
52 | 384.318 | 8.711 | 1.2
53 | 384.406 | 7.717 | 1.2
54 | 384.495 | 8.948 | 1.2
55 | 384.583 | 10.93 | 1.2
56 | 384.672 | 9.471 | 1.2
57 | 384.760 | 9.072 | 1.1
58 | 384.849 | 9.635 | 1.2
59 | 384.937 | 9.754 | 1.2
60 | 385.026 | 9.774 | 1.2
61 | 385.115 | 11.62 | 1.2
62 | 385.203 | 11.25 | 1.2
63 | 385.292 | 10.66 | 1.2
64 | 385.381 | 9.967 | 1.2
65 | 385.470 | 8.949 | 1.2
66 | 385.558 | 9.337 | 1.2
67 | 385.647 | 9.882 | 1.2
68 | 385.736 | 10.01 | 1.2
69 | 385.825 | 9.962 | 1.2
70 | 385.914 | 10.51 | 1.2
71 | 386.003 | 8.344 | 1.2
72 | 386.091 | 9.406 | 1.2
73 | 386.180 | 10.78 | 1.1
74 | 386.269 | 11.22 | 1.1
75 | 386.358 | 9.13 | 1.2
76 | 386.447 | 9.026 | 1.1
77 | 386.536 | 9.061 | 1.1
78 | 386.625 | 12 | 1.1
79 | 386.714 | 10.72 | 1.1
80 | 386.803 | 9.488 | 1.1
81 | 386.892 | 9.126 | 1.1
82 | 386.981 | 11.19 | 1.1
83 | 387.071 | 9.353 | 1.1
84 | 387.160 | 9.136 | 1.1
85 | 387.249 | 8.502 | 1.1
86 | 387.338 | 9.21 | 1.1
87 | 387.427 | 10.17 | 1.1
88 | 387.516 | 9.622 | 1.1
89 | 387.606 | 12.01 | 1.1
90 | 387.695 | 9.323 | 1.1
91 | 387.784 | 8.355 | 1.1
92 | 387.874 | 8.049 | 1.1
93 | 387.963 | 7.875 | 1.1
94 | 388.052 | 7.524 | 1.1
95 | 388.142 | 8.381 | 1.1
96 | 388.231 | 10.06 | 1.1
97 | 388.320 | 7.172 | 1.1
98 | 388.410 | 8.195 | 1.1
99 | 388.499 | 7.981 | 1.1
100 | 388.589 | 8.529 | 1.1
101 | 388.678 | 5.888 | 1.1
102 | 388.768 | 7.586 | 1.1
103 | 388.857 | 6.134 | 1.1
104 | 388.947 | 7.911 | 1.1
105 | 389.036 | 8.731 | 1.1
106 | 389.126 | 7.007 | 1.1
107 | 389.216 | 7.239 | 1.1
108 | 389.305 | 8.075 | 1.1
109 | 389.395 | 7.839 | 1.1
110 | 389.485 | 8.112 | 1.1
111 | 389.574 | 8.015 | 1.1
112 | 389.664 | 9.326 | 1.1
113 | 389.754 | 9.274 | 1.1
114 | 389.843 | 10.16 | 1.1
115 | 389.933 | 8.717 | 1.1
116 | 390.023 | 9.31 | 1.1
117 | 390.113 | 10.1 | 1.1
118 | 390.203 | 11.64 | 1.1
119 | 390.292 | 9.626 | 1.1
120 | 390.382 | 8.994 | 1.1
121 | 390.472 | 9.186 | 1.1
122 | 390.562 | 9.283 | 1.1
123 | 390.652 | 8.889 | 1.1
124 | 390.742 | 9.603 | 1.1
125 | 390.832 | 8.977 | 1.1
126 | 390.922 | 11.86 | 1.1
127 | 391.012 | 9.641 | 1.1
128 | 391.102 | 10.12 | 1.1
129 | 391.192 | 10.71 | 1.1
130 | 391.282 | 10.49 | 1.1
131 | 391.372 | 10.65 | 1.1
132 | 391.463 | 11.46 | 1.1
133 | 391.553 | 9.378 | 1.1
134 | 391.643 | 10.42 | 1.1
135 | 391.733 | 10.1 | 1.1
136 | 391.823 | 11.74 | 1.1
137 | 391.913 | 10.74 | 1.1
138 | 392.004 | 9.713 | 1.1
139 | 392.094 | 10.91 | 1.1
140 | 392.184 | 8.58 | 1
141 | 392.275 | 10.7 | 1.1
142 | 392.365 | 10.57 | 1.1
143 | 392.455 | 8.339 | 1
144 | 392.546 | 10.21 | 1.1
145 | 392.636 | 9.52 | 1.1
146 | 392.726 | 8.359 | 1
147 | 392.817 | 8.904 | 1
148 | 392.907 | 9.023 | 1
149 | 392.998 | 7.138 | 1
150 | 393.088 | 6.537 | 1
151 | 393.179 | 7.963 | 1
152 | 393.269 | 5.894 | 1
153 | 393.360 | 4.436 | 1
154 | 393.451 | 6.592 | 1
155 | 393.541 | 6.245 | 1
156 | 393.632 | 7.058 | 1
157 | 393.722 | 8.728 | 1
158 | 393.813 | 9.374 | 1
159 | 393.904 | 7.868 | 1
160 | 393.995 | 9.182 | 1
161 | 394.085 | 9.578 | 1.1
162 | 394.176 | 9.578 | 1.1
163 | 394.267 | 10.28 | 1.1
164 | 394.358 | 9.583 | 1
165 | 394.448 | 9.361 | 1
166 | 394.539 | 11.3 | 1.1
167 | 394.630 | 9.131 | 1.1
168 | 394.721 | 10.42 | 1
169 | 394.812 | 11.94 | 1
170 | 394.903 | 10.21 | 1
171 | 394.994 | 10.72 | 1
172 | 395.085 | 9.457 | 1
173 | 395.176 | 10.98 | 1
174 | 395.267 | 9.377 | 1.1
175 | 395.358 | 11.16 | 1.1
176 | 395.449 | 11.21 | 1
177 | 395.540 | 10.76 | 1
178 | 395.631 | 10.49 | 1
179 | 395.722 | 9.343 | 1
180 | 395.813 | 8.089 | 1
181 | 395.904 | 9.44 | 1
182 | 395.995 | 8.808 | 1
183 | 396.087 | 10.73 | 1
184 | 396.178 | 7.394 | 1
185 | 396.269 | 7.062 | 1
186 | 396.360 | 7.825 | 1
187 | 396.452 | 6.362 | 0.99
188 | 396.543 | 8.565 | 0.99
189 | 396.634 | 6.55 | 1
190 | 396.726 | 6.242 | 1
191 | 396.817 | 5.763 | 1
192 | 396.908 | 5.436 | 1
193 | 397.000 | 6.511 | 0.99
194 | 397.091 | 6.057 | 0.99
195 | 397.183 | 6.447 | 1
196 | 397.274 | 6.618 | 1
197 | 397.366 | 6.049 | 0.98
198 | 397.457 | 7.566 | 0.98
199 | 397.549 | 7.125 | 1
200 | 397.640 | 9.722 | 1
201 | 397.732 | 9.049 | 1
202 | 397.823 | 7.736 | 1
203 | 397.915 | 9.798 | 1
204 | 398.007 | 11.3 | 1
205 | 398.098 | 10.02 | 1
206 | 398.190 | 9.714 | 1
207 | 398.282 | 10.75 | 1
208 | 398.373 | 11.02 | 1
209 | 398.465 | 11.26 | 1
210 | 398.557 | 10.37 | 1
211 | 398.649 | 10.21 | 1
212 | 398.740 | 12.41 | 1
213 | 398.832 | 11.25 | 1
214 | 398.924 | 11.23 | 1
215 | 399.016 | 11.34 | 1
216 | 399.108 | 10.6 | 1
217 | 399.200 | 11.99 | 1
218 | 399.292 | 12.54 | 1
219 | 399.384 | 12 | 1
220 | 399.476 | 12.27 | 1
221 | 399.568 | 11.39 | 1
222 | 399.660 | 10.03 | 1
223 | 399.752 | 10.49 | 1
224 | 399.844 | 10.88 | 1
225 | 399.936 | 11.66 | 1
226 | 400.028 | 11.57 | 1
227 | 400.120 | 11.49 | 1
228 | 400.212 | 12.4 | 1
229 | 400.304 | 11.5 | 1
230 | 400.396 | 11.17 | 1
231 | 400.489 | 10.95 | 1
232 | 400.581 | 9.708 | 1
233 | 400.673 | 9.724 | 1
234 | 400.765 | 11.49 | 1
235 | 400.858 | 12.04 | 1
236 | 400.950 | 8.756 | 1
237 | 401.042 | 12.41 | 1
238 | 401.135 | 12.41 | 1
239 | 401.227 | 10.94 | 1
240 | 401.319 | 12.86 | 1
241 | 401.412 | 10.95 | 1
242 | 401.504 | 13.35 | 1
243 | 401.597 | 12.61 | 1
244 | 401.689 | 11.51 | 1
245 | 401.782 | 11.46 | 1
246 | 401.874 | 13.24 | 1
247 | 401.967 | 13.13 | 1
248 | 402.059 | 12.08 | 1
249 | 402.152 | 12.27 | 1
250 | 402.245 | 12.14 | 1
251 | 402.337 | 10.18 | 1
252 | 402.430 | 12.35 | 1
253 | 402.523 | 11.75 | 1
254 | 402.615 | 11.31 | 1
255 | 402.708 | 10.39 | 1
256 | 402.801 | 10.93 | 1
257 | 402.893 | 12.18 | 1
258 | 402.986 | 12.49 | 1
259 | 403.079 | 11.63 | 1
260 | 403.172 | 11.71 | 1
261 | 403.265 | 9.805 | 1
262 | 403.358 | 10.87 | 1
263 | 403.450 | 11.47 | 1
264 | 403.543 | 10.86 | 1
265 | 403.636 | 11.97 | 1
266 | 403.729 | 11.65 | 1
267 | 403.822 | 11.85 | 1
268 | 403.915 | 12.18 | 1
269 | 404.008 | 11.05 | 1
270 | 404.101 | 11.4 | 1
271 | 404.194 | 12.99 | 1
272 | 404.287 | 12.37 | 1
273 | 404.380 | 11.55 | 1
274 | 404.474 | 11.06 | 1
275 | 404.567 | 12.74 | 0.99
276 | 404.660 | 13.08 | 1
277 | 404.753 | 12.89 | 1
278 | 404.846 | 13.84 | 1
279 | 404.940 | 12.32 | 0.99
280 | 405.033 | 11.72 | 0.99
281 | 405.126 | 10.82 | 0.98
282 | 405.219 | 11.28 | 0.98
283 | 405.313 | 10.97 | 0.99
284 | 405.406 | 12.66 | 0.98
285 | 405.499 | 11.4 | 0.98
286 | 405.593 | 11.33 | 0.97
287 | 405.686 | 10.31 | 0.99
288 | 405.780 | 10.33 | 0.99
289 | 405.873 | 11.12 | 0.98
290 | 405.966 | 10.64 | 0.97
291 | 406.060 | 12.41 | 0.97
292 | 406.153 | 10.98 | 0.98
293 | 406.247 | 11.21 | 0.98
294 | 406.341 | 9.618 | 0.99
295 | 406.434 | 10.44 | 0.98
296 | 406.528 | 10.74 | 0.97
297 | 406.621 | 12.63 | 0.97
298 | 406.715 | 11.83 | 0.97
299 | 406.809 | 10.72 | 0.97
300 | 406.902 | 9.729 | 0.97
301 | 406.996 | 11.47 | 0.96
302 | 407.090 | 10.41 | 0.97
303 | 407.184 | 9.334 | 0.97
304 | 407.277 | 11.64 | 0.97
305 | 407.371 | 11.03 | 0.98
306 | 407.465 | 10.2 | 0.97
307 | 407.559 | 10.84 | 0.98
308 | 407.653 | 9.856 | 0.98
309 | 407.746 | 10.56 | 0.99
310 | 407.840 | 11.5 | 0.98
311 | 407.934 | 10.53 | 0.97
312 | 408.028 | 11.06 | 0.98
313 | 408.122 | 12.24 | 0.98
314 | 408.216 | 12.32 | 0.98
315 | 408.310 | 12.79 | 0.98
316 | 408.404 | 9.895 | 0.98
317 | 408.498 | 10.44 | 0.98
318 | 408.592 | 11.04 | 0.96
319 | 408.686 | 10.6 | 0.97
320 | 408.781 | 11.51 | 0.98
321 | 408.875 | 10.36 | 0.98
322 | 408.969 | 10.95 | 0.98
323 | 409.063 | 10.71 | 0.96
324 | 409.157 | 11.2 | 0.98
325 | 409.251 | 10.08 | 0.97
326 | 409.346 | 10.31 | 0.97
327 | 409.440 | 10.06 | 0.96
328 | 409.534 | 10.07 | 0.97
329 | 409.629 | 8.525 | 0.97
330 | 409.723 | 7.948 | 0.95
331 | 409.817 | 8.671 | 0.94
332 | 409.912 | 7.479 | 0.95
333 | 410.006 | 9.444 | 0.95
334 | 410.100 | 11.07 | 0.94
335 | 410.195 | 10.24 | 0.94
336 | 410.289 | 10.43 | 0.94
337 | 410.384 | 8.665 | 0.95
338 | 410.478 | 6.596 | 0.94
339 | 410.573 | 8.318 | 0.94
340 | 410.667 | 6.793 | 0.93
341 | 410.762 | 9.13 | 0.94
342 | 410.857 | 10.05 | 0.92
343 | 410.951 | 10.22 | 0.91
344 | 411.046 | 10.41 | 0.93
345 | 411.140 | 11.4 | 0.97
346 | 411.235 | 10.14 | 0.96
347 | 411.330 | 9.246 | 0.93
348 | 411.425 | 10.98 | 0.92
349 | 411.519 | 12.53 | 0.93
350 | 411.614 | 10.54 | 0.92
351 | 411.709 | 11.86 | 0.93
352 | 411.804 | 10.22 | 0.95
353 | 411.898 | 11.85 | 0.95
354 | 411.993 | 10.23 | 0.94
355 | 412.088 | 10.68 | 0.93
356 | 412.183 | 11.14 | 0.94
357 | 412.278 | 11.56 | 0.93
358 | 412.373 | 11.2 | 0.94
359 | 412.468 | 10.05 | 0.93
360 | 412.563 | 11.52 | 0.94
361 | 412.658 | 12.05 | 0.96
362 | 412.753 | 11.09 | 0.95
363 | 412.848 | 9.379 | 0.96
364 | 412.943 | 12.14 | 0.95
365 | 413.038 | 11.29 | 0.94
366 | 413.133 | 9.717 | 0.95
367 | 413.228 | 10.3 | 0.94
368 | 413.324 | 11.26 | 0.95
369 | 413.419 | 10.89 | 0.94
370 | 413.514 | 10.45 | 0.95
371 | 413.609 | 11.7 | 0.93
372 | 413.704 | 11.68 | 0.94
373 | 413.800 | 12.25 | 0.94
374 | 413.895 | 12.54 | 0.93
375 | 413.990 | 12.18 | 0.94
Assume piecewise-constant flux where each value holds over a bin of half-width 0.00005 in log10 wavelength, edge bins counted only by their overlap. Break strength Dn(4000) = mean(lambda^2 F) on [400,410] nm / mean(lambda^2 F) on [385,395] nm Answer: 1.3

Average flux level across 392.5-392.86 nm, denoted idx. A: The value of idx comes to 9.24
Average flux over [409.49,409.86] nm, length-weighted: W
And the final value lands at 8.79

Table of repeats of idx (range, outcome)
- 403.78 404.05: 11.7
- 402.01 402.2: 12.2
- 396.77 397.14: 5.95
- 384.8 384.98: 9.69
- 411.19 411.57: 10.7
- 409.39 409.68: 9.54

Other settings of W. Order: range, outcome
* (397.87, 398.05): 10.5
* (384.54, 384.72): 10.2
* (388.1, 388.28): 9.22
